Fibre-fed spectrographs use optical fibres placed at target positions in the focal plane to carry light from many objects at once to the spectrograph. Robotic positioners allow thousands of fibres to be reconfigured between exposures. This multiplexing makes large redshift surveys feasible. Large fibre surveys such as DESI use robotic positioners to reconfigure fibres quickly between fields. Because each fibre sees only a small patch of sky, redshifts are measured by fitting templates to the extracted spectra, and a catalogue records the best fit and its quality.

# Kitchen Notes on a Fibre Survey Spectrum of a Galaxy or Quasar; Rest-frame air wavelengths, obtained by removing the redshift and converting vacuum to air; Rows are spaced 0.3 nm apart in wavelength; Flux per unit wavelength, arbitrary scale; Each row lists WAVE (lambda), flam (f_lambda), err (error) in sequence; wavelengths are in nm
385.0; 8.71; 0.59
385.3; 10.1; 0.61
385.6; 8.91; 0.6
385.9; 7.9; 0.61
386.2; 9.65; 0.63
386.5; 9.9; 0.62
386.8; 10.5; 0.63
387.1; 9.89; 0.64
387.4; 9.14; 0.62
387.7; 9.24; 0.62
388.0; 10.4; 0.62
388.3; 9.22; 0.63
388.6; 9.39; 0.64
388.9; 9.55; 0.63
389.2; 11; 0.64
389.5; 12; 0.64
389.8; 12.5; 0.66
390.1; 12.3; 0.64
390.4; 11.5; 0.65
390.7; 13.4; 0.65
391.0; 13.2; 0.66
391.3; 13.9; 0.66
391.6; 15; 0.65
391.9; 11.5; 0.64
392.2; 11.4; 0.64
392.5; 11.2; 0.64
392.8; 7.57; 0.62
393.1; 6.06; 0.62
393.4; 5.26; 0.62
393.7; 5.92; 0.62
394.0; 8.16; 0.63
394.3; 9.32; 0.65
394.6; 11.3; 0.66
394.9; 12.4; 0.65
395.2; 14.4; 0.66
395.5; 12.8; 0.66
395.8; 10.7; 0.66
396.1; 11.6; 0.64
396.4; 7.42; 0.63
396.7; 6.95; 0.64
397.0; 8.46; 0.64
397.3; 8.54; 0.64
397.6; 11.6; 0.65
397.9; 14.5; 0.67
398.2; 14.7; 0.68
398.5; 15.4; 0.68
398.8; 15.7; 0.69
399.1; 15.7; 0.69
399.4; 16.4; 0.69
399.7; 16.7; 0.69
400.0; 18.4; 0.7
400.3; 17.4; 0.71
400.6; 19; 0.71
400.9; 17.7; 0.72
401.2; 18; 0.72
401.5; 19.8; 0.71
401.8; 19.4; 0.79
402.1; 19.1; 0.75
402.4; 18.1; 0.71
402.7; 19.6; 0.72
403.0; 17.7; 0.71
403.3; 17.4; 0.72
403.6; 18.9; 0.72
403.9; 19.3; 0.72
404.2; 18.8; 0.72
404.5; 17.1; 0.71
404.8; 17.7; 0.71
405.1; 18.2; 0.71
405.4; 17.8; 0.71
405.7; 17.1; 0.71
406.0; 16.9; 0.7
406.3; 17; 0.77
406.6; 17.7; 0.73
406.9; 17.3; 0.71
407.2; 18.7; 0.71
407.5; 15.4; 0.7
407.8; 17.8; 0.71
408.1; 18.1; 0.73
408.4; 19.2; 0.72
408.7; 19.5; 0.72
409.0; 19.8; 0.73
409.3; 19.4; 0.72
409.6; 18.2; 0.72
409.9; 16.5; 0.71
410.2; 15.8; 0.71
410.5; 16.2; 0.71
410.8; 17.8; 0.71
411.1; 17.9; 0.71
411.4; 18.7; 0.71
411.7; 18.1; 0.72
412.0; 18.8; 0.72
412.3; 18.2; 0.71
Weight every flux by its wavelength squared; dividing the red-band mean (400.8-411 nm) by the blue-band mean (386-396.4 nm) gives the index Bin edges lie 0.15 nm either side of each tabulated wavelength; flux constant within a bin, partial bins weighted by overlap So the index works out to 1.8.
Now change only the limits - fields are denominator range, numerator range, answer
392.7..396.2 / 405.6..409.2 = 1.98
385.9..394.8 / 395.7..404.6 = 1.61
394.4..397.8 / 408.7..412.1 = 1.82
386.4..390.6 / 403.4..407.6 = 1.84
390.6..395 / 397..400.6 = 1.49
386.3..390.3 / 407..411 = 1.91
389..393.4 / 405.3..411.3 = 1.70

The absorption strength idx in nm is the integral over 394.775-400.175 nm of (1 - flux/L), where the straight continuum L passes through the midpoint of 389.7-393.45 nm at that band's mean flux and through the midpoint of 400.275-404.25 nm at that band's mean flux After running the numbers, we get 0.87 nm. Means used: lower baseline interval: 11.3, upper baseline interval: 18.6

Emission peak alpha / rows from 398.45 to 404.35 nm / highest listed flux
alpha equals 19.8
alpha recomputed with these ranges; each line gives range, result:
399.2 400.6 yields 19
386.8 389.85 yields 12.5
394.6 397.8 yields 14.4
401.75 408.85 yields 19.6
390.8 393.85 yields 15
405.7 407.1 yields 17.7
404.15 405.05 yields 18.8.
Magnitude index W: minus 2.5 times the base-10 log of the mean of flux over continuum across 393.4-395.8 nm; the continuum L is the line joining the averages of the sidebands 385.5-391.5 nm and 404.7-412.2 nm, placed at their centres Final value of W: 0.25 mag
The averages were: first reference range 10.7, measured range 10.3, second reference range 17.8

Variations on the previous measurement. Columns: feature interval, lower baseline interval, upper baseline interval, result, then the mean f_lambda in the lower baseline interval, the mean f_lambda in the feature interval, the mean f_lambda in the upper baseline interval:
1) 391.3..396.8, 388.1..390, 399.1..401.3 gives 0.33 mag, 10.6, 10.1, 17.5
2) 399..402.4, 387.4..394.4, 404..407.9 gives -0.20 mag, 10.4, 18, 17.5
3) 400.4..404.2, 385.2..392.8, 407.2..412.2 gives -0.21 mag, 10.8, 18.7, 18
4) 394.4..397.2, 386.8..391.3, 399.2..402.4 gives 0.38 mag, 11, 10.6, 18.1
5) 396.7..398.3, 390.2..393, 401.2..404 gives 0.38 mag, 12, 11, 18.8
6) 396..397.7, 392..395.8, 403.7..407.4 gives 0.30 mag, 9.71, 8.95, 17.8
